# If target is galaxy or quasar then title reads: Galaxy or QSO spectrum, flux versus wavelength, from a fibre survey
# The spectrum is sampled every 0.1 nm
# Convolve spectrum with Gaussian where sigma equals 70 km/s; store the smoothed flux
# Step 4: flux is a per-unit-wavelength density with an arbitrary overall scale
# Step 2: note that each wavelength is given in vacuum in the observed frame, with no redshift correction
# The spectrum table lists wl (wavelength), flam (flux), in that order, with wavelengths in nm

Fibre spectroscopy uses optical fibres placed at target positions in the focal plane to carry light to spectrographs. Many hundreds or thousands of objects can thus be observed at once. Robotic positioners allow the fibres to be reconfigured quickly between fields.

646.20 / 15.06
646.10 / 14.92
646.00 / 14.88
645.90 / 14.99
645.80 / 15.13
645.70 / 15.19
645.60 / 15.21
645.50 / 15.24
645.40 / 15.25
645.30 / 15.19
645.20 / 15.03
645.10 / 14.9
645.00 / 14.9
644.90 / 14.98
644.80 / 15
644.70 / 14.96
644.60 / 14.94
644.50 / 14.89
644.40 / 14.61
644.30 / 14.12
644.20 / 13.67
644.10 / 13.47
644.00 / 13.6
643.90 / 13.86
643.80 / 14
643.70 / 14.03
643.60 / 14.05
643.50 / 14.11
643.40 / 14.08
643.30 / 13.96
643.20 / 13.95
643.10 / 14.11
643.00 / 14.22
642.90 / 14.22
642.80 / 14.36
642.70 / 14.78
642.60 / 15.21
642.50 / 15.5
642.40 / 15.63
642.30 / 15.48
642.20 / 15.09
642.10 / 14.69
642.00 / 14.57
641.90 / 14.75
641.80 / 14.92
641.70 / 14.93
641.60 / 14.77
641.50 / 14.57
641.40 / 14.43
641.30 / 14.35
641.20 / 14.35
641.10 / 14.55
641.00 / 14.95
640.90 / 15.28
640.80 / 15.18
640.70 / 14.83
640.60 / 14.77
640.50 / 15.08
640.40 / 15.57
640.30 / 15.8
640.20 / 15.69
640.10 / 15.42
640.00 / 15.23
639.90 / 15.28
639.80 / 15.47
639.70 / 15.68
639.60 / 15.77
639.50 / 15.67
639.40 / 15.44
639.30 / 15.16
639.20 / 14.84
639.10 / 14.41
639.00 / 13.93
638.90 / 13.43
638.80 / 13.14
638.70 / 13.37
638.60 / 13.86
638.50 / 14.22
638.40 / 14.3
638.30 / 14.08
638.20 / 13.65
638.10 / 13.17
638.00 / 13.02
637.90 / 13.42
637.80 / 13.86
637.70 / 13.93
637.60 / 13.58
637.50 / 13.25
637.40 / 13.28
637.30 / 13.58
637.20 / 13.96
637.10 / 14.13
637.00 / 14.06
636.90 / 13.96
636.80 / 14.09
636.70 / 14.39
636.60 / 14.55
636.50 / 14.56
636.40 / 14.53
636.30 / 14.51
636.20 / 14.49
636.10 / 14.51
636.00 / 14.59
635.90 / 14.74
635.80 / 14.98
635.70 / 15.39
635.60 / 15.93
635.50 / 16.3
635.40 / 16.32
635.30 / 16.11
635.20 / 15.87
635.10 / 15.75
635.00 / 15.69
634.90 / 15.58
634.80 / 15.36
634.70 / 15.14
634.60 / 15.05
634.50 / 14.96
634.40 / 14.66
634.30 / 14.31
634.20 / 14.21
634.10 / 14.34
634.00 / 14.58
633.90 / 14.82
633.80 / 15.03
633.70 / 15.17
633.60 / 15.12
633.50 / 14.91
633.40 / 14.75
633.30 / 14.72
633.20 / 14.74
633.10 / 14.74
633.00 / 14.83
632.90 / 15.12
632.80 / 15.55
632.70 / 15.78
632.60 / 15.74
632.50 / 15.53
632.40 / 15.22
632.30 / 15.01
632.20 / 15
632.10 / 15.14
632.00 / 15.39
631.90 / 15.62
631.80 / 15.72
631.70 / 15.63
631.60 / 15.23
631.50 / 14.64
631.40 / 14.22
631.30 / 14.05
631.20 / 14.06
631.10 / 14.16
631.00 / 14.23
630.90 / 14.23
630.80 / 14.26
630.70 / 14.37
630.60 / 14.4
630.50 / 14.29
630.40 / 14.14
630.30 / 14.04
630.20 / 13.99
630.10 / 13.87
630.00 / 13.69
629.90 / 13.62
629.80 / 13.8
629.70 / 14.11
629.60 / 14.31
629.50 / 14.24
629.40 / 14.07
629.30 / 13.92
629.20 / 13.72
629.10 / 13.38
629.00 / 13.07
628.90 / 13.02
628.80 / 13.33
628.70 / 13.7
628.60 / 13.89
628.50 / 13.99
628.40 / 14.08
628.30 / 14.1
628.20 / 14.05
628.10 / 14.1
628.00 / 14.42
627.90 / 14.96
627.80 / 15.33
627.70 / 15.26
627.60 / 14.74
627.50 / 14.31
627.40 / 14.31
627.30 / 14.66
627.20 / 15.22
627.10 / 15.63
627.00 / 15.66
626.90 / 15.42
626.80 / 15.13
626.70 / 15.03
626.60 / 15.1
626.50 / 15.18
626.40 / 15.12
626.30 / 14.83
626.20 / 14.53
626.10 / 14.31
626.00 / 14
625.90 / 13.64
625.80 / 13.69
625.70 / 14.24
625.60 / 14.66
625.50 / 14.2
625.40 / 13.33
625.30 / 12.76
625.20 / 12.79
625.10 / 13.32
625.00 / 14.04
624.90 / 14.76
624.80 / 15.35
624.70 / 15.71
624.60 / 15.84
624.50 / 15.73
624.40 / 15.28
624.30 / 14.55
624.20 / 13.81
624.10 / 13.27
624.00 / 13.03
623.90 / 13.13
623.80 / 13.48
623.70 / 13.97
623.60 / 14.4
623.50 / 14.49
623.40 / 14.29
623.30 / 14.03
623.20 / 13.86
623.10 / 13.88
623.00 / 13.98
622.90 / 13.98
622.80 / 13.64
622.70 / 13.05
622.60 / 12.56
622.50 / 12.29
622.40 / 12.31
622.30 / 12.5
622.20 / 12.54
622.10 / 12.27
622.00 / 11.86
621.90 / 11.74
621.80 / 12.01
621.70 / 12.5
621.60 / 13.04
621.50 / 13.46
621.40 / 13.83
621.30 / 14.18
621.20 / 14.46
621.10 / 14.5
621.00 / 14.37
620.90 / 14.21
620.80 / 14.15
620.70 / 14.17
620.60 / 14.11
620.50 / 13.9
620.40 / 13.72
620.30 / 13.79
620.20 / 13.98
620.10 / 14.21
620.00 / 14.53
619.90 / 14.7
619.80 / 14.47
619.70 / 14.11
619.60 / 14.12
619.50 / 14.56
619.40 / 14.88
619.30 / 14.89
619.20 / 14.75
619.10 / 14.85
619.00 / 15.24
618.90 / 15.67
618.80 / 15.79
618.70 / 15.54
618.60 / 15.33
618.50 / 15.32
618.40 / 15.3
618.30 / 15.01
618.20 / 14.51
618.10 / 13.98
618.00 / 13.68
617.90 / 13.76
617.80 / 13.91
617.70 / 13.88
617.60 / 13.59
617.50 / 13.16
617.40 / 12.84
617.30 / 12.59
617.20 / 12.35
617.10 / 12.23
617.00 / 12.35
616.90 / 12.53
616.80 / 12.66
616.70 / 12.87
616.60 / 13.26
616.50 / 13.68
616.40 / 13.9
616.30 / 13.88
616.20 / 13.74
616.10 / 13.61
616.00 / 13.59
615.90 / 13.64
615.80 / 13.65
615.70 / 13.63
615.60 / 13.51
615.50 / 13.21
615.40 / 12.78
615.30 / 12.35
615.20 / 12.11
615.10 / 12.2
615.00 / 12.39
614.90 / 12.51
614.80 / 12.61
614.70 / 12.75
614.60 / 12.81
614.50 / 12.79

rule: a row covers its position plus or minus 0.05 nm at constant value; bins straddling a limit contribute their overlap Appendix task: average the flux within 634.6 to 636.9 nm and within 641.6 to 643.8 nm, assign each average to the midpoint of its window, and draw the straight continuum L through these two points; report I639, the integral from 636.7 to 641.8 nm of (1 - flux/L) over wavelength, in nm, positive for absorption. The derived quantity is 0.14 nm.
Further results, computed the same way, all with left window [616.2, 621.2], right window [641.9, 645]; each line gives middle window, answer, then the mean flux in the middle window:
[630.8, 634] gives -0.15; 15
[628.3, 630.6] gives 0.07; 13.8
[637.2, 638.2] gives 0.06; 13.5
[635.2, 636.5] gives -0.08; 15.2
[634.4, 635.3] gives -0.07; 15.4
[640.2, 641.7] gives -0.05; 14.9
